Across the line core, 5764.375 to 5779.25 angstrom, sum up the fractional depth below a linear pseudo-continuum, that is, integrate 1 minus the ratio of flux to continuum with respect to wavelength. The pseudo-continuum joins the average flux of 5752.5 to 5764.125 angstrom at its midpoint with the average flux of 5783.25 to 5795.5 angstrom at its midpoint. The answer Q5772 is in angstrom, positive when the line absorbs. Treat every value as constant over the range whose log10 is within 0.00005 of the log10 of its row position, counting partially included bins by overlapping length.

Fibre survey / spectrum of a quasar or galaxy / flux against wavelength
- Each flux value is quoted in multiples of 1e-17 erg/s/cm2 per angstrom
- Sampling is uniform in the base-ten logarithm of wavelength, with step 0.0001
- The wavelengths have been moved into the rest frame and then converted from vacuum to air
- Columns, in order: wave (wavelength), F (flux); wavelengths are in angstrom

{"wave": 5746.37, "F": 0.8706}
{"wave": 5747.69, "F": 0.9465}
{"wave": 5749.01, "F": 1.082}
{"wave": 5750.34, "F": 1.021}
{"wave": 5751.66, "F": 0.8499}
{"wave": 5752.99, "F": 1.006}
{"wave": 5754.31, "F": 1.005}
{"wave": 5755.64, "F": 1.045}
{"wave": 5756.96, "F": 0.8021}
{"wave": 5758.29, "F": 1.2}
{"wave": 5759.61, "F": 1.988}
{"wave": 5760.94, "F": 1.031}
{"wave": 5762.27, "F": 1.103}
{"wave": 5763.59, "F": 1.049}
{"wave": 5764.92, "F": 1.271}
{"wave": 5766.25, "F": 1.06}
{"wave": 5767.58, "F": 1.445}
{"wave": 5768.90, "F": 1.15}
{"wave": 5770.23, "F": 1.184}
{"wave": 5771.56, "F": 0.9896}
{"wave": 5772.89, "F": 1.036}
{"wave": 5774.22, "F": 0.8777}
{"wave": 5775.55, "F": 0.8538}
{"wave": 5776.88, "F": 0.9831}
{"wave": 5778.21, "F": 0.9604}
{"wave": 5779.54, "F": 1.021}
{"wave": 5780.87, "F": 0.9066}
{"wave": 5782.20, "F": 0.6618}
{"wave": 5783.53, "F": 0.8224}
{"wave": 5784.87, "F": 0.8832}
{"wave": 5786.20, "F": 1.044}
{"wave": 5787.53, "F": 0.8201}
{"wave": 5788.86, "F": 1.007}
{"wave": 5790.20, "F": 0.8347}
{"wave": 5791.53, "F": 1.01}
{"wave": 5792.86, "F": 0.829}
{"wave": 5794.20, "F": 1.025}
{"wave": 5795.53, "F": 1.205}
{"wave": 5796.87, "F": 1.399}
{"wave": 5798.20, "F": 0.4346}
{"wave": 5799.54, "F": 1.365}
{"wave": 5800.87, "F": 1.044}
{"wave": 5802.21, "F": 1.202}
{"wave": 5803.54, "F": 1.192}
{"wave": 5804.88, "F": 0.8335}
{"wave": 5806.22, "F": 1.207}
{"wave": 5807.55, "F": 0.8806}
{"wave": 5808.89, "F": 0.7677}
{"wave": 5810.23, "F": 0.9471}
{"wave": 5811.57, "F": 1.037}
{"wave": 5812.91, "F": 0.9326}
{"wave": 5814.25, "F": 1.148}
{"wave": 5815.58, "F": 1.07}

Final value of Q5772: -0.2 angstrom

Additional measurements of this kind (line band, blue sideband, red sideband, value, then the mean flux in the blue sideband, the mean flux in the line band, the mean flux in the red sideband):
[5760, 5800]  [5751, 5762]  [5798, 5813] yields 1.9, 1.12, 1.01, 1.01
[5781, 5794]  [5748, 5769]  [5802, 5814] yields 2.0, 1.13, 0.885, 0.997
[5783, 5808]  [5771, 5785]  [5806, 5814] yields -1.8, 0.909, 1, 0.958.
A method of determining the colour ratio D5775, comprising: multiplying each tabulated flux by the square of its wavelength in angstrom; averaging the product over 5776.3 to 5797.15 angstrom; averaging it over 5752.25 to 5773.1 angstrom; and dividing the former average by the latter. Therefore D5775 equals 0.84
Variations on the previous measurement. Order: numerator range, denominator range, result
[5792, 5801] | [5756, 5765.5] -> 0.88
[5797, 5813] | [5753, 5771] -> 0.87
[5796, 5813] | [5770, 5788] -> 1.11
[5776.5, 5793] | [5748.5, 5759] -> 0.91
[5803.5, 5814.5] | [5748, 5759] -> 0.99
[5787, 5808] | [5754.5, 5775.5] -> 0.91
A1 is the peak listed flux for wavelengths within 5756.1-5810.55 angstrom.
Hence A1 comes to 1.988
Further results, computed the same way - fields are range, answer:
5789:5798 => 1.399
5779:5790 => 1.044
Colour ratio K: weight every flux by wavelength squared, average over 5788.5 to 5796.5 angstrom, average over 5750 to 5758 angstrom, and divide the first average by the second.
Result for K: 1.05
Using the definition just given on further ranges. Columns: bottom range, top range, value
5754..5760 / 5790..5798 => 0.88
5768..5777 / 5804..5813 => 0.94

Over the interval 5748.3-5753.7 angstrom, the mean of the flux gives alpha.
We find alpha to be 0.99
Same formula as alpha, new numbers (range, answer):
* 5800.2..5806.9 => 1.1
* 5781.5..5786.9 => 0.853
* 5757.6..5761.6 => 1.4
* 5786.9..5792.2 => 0.919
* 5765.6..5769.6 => 1.22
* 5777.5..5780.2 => 0.991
